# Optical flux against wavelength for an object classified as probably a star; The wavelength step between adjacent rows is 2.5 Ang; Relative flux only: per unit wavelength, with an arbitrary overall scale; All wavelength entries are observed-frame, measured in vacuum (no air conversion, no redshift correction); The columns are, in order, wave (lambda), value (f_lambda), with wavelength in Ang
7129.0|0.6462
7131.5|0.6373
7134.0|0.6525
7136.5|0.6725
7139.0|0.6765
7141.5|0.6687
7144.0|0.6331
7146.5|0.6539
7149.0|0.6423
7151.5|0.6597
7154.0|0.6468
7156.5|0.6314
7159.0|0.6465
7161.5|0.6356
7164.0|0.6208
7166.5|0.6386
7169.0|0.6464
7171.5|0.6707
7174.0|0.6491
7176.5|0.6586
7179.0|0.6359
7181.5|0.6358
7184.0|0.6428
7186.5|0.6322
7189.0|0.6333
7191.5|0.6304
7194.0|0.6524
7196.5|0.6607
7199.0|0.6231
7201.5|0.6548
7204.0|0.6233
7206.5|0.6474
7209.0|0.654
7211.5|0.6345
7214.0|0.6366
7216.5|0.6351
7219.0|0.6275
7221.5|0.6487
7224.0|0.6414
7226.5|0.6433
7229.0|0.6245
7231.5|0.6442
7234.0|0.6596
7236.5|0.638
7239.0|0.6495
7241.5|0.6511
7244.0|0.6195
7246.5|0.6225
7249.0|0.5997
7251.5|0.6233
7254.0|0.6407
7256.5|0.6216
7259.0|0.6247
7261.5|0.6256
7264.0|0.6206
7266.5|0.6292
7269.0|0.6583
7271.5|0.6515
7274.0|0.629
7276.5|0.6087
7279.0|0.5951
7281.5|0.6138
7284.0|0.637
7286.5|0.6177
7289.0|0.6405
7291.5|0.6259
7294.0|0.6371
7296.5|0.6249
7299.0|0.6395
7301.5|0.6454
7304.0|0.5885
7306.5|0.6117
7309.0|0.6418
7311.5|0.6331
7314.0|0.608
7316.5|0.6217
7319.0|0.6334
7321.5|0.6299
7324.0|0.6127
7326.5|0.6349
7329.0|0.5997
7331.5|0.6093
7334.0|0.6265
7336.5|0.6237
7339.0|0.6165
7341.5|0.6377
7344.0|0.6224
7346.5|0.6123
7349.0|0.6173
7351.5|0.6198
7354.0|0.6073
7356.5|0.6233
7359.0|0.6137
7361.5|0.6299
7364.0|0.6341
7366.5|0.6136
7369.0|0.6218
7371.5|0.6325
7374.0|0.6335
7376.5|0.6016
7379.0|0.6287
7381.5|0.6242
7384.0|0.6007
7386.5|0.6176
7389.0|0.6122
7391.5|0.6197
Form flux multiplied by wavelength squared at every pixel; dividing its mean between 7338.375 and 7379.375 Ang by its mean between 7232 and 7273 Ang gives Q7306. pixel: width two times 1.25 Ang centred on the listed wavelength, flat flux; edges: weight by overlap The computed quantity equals 1.01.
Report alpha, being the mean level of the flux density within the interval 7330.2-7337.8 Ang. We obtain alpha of 0.62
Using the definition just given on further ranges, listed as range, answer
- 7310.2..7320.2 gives 0.624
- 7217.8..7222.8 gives 0.638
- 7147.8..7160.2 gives 0.645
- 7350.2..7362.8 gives 0.619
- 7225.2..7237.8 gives 0.642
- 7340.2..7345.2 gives 0.63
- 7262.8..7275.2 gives 0.638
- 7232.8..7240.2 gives 0.649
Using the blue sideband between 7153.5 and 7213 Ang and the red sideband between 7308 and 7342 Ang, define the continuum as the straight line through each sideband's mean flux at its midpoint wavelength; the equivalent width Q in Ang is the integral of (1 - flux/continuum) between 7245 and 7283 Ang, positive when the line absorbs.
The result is 0.4 Ang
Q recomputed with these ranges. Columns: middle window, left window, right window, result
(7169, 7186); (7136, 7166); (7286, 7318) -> -0.1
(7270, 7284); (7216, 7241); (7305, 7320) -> 0.2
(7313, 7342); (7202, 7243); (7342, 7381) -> 0.2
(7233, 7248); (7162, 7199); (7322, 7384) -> -0.1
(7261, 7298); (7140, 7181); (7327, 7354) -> 0.0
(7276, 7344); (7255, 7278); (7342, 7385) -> 0.3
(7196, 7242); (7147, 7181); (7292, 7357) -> -0.3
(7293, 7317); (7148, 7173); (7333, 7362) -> 0.0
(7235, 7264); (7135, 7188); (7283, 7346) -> 0.3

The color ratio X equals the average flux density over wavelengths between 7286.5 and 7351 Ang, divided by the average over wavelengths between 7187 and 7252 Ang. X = 1.0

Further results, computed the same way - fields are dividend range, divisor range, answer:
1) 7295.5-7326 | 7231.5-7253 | 0.99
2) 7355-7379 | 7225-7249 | 0.98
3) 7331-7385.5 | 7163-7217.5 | 0.97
